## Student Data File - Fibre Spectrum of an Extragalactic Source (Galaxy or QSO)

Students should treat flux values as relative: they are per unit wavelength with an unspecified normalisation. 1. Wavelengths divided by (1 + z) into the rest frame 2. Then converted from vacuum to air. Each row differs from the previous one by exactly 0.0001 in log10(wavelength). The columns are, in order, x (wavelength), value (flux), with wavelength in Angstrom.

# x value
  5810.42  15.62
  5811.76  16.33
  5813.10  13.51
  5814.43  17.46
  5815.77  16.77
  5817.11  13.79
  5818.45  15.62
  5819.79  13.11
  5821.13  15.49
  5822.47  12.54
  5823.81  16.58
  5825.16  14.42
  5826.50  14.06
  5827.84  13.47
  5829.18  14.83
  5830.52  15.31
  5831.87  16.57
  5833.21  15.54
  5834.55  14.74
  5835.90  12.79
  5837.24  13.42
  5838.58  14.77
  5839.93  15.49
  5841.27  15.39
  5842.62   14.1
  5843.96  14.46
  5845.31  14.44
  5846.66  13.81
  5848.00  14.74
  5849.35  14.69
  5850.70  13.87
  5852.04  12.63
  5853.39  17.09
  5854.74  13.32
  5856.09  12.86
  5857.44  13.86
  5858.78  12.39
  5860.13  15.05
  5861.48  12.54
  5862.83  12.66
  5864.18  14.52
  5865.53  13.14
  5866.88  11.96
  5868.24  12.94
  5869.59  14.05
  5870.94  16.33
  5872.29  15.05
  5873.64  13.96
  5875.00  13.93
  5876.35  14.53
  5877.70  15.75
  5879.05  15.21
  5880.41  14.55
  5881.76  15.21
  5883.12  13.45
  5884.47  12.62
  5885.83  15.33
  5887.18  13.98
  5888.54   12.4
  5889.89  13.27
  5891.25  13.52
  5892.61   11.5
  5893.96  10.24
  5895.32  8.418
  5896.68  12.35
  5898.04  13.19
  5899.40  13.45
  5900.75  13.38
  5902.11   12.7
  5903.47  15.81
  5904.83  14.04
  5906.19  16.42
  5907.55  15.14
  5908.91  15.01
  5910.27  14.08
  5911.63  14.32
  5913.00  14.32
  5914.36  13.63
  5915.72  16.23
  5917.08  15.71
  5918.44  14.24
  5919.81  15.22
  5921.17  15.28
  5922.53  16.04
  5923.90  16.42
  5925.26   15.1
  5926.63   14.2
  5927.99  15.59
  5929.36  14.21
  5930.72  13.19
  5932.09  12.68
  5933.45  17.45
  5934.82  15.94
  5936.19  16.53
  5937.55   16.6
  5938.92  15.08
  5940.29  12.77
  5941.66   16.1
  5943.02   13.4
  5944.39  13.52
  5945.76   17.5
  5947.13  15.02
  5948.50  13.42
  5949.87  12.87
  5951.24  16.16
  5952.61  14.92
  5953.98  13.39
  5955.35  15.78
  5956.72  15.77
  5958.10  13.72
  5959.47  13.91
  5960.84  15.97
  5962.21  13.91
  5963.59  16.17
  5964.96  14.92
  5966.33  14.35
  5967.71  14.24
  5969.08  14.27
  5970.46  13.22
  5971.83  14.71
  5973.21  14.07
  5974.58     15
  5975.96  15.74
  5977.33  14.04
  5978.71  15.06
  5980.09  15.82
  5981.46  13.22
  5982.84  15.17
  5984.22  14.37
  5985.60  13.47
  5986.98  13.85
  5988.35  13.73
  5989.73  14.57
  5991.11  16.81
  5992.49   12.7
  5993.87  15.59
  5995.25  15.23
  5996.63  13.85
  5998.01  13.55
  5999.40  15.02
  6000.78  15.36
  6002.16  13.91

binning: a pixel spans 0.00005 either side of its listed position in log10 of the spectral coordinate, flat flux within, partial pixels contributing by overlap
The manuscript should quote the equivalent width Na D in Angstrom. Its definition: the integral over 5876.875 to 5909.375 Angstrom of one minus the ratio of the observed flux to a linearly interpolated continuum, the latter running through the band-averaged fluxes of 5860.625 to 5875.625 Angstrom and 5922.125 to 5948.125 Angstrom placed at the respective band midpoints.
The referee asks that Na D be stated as 1.4 Angstrom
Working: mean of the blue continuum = 13.7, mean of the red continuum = 15.1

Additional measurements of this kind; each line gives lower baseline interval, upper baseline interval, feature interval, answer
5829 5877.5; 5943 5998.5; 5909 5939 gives -1.4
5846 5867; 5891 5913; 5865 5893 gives -0.8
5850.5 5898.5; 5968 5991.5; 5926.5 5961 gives -1.6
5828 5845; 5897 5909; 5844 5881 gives 1.2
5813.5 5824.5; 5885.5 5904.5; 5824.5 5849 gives 0.0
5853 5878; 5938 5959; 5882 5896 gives 1.6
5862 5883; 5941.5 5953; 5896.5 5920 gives 0.0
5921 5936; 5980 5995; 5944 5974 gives 0.3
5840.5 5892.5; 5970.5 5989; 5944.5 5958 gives -0.5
